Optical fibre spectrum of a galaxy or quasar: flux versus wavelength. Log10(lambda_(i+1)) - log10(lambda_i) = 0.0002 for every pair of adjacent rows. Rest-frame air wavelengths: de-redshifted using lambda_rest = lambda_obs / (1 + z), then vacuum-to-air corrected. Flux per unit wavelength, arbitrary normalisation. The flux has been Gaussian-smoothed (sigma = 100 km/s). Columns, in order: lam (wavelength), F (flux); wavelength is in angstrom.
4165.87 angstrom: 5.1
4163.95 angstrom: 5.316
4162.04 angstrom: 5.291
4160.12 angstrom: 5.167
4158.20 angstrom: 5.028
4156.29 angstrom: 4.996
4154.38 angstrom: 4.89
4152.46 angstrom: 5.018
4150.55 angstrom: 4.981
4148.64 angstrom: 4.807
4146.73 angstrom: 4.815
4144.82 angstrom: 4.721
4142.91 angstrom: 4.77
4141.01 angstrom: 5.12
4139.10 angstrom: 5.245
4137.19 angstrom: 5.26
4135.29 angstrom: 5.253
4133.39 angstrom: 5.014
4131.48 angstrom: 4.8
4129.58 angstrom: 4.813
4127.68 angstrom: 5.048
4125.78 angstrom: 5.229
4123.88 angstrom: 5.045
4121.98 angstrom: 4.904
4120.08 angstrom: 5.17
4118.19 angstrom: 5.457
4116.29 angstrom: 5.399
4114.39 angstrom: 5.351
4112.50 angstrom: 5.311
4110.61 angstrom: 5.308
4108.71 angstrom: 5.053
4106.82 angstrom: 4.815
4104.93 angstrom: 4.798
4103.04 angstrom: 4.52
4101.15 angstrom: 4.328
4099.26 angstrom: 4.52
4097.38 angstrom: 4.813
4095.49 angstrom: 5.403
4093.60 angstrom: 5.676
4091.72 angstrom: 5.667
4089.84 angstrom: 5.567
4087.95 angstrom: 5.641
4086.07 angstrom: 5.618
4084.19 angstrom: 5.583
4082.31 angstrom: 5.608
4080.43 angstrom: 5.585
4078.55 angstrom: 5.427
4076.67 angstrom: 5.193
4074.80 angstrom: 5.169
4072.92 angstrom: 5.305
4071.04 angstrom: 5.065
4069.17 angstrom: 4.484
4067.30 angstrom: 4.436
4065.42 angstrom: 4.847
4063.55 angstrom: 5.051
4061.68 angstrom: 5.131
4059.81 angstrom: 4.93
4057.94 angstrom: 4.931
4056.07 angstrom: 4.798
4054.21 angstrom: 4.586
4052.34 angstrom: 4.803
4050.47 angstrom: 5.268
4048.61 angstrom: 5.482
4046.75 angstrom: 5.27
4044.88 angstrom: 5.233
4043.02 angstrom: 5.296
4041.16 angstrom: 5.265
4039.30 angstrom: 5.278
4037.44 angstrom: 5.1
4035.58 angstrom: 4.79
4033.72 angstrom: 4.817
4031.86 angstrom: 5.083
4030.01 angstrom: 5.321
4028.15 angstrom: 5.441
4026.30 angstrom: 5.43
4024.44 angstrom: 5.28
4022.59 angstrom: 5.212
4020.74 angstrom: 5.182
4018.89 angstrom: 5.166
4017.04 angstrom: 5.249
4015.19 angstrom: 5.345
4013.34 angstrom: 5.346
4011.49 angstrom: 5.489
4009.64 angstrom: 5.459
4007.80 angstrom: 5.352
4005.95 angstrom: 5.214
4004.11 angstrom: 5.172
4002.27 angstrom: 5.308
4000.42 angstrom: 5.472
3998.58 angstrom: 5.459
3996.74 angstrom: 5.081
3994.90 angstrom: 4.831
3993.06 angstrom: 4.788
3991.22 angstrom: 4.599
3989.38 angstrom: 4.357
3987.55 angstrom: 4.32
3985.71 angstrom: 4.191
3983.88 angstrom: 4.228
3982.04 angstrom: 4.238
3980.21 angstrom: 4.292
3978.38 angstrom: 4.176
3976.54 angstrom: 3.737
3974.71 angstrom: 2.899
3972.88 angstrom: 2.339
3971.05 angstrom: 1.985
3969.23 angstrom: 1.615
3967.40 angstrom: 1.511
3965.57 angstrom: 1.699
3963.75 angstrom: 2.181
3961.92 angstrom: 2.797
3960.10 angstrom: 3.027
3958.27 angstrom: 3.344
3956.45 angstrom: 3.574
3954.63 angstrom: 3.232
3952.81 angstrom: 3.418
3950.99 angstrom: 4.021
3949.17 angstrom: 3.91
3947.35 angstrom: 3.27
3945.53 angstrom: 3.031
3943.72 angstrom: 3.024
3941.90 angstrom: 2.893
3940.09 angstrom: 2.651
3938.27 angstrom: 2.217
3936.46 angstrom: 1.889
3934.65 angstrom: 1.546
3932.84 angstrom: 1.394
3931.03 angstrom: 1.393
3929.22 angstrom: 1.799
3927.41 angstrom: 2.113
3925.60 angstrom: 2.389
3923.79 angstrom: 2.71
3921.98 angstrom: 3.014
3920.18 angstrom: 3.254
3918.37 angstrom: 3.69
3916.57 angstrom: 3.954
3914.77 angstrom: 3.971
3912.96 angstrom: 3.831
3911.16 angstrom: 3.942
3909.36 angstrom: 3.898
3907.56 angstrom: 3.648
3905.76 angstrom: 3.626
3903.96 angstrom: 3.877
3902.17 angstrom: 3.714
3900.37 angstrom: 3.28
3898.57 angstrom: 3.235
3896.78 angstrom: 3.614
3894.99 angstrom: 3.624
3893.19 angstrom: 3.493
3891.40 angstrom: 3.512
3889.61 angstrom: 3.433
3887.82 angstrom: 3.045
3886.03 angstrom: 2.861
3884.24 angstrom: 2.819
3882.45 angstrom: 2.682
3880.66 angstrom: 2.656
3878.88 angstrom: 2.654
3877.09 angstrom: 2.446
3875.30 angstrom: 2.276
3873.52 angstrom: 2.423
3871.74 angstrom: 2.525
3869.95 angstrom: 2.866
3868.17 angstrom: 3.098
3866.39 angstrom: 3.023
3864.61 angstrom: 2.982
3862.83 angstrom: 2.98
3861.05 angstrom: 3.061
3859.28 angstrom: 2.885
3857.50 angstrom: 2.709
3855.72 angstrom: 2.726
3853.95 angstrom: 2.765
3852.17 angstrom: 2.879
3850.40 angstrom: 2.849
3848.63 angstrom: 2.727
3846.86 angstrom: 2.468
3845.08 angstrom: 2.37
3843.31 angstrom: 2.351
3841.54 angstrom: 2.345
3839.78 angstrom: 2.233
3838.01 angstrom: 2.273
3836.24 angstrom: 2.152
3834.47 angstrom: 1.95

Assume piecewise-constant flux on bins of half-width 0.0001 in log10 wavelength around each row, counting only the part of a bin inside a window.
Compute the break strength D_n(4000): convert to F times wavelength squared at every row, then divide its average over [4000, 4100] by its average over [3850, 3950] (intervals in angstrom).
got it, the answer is 1.9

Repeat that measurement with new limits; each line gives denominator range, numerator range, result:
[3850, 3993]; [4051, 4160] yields 1.81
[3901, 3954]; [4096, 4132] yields 1.80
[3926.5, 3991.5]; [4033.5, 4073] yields 1.77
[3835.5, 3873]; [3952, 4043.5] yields 1.76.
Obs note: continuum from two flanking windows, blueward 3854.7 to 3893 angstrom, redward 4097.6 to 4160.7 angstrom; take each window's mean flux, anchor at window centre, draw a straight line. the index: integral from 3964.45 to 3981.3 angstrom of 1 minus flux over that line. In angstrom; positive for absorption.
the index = 4.53 angstrom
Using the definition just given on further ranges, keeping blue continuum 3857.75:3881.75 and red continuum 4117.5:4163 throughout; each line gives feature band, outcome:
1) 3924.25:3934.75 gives 4.6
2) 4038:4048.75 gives -2.7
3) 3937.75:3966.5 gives 3.5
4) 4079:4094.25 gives -3.4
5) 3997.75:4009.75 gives -4.5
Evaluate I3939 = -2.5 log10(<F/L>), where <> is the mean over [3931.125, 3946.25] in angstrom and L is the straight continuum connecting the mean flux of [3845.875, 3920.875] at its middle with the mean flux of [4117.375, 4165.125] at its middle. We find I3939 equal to 0.487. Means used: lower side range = 3.14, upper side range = 5.05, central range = 2.27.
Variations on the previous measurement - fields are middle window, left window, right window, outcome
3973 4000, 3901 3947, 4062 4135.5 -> -0.16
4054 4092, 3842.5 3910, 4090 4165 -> -0.12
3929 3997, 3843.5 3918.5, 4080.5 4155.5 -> 0.22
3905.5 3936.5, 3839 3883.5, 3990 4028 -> 0.25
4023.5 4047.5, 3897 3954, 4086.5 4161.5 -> -0.24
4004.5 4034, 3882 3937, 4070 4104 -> -0.19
